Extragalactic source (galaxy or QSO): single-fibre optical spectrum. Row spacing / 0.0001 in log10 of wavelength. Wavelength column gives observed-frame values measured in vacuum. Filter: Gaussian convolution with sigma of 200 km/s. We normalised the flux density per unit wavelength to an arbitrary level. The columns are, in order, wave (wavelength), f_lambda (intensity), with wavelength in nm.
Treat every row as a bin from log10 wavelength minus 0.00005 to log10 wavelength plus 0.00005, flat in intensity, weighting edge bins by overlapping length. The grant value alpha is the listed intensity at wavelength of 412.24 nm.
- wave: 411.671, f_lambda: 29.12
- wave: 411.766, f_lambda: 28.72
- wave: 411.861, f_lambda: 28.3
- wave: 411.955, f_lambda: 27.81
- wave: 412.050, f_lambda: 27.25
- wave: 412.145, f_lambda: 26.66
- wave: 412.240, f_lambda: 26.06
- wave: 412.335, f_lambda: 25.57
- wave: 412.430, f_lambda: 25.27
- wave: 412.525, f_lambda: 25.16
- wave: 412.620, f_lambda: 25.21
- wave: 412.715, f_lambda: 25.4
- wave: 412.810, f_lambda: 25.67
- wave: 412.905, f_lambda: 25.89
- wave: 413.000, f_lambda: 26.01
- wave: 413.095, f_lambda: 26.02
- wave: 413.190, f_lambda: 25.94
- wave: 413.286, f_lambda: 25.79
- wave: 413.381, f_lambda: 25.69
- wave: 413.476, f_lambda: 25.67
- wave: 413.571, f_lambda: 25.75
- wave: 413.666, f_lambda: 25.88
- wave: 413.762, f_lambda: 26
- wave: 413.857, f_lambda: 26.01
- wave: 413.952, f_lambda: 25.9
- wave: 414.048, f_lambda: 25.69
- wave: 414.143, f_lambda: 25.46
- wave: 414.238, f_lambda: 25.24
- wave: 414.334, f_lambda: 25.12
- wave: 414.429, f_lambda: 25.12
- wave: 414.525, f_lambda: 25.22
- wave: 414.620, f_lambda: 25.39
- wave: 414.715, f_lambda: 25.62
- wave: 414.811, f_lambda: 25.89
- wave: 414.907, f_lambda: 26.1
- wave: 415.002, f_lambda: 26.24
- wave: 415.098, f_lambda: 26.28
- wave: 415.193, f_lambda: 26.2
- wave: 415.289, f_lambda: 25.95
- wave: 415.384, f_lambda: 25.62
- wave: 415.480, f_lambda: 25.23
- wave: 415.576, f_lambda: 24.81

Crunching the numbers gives 26.06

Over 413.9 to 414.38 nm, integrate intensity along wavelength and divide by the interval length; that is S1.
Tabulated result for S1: 25.5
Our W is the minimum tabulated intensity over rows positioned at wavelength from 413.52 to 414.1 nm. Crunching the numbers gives 25.69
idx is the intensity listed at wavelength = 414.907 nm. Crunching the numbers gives 26.1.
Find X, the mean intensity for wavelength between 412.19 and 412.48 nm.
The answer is 25.6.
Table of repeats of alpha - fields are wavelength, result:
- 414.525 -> 25.22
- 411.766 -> 28.72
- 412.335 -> 25.57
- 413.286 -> 25.79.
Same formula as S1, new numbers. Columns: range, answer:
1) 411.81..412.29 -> 27.2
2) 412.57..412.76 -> 25.3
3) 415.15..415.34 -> 26.1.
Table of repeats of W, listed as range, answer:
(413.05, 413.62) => 25.67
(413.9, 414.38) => 25.12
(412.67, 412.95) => 25.4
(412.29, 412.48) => 25.27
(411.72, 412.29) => 26.06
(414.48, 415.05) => 25.22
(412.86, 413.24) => 25.89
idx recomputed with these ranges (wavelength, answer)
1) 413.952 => 25.9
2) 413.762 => 26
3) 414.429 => 25.12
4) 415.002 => 26.24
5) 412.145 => 26.66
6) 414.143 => 25.46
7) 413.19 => 25.94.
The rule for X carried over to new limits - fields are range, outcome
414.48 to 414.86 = 25.5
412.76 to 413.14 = 25.9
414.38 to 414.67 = 25.3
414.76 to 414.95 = 25.9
